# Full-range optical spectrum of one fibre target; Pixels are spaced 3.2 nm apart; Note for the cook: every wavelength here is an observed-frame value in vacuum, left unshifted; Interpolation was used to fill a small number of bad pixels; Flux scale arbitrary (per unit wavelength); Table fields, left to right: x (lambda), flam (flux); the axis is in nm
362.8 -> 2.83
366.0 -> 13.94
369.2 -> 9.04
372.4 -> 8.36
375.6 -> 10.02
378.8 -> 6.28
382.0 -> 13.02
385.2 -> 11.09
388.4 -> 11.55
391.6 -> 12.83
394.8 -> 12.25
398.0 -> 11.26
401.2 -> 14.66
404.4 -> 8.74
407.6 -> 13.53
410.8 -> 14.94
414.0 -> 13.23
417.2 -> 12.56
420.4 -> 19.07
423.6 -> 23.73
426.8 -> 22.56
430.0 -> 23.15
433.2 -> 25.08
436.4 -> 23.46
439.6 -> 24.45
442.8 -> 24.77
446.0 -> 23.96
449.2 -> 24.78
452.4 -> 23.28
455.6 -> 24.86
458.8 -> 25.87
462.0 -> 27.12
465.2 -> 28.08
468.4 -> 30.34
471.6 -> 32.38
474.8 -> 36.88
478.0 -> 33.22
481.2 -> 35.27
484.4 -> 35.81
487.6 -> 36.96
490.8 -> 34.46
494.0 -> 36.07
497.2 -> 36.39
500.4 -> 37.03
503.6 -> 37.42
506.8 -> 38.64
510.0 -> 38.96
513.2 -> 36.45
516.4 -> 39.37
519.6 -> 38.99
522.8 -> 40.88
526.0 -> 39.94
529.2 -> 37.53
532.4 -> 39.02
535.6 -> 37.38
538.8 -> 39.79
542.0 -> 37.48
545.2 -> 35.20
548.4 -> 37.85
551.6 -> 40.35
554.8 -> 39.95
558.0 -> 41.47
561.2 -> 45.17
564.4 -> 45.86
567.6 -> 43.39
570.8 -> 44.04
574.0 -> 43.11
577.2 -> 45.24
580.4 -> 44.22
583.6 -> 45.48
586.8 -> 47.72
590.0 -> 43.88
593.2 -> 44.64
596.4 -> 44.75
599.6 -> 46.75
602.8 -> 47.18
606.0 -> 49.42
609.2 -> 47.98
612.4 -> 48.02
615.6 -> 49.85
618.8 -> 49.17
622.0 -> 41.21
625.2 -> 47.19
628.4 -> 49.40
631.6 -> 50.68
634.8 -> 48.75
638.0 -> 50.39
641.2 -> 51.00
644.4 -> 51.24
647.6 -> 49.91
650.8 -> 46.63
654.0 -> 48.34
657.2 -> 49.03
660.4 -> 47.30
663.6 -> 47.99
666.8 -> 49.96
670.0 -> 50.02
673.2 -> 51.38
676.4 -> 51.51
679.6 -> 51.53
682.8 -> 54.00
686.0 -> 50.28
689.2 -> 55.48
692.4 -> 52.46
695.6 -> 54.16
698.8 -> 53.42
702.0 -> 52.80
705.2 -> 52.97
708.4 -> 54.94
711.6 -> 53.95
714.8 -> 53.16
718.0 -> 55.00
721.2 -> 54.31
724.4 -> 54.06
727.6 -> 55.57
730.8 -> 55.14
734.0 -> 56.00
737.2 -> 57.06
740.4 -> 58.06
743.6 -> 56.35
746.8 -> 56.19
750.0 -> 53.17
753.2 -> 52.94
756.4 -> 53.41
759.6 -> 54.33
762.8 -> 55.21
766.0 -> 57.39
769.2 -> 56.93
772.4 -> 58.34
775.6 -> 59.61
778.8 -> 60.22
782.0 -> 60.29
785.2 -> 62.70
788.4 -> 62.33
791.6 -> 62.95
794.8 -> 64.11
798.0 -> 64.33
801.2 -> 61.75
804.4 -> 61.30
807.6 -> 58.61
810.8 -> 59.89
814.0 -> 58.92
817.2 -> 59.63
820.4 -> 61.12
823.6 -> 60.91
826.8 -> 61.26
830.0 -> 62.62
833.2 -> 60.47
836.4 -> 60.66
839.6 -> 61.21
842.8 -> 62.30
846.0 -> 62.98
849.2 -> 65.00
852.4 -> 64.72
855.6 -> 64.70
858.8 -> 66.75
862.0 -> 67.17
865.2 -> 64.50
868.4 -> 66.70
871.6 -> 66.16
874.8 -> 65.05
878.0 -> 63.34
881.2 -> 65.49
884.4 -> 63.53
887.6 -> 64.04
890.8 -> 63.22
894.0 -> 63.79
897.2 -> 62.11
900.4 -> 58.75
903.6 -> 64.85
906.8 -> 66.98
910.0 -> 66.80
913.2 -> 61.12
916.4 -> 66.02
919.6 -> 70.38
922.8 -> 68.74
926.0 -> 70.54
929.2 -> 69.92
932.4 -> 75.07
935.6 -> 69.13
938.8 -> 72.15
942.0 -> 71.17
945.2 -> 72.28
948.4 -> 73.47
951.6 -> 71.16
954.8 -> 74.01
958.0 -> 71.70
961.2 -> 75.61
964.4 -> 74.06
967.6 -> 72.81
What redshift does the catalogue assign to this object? 0.05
